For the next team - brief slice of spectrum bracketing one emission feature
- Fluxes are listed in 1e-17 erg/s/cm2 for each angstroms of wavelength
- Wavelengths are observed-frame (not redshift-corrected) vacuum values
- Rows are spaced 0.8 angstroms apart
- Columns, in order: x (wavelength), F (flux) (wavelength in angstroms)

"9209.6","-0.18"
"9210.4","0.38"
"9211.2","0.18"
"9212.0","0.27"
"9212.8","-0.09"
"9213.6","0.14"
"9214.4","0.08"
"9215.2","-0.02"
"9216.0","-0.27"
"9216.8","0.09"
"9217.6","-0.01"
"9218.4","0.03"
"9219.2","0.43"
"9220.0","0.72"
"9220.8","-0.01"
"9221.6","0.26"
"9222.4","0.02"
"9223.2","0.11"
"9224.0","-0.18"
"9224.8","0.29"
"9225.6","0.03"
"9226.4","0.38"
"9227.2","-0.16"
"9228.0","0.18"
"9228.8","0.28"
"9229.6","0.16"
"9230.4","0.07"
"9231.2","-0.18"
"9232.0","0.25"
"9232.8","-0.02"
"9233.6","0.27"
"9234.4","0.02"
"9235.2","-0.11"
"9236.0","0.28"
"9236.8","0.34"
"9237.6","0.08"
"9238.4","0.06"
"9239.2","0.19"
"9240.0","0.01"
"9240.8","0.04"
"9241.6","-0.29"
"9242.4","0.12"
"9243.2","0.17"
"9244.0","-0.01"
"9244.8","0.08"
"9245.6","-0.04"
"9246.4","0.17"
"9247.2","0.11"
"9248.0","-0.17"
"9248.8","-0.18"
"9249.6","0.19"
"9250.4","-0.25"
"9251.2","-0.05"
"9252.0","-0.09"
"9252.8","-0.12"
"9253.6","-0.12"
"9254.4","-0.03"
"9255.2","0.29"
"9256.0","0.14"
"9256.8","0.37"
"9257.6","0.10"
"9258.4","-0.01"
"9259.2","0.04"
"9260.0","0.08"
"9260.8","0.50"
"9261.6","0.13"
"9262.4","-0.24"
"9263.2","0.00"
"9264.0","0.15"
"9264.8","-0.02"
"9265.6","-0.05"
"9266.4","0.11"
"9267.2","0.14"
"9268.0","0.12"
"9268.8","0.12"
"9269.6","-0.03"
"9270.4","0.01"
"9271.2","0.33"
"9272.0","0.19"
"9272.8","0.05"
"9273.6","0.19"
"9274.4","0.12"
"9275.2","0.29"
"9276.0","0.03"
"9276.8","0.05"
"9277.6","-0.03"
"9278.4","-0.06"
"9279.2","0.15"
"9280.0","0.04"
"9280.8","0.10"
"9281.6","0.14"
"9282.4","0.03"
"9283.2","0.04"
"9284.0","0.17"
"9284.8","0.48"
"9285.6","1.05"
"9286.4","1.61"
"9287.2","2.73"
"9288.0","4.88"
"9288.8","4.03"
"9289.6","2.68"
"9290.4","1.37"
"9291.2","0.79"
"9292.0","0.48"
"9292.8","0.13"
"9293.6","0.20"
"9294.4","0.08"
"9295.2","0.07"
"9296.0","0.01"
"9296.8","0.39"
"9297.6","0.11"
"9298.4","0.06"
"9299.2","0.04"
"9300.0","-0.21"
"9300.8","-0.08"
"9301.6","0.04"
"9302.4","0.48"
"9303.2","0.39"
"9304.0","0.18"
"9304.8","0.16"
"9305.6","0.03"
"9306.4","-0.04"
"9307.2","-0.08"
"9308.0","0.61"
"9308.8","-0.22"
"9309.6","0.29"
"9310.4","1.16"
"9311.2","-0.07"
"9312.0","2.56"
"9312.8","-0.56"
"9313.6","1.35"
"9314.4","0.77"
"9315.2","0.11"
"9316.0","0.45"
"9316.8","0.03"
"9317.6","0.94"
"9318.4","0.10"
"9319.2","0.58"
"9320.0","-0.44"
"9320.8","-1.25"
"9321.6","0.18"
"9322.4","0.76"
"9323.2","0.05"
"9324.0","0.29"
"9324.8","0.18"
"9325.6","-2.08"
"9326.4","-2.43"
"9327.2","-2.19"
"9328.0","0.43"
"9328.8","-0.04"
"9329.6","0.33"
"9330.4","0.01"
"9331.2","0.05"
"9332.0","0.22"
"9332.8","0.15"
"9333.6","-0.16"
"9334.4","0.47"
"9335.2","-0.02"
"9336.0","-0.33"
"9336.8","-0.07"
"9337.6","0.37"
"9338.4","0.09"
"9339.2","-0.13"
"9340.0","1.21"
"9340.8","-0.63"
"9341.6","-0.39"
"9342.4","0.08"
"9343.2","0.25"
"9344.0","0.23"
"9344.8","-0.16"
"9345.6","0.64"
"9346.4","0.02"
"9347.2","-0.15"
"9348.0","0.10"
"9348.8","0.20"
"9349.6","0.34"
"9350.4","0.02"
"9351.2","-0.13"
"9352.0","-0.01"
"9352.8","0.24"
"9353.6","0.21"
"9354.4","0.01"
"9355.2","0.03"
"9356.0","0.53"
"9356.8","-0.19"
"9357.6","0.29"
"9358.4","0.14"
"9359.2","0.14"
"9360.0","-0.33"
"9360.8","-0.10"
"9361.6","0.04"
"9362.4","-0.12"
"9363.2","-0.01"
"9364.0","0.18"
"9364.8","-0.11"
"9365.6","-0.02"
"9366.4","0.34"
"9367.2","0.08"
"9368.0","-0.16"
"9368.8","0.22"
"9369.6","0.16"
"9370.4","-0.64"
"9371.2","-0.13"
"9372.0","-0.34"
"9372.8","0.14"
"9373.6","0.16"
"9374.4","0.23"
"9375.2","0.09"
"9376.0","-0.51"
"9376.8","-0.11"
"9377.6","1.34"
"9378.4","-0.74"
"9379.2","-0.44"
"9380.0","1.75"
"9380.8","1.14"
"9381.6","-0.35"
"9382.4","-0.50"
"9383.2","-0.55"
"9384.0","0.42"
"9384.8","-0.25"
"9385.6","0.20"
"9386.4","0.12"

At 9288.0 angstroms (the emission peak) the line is [O III]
